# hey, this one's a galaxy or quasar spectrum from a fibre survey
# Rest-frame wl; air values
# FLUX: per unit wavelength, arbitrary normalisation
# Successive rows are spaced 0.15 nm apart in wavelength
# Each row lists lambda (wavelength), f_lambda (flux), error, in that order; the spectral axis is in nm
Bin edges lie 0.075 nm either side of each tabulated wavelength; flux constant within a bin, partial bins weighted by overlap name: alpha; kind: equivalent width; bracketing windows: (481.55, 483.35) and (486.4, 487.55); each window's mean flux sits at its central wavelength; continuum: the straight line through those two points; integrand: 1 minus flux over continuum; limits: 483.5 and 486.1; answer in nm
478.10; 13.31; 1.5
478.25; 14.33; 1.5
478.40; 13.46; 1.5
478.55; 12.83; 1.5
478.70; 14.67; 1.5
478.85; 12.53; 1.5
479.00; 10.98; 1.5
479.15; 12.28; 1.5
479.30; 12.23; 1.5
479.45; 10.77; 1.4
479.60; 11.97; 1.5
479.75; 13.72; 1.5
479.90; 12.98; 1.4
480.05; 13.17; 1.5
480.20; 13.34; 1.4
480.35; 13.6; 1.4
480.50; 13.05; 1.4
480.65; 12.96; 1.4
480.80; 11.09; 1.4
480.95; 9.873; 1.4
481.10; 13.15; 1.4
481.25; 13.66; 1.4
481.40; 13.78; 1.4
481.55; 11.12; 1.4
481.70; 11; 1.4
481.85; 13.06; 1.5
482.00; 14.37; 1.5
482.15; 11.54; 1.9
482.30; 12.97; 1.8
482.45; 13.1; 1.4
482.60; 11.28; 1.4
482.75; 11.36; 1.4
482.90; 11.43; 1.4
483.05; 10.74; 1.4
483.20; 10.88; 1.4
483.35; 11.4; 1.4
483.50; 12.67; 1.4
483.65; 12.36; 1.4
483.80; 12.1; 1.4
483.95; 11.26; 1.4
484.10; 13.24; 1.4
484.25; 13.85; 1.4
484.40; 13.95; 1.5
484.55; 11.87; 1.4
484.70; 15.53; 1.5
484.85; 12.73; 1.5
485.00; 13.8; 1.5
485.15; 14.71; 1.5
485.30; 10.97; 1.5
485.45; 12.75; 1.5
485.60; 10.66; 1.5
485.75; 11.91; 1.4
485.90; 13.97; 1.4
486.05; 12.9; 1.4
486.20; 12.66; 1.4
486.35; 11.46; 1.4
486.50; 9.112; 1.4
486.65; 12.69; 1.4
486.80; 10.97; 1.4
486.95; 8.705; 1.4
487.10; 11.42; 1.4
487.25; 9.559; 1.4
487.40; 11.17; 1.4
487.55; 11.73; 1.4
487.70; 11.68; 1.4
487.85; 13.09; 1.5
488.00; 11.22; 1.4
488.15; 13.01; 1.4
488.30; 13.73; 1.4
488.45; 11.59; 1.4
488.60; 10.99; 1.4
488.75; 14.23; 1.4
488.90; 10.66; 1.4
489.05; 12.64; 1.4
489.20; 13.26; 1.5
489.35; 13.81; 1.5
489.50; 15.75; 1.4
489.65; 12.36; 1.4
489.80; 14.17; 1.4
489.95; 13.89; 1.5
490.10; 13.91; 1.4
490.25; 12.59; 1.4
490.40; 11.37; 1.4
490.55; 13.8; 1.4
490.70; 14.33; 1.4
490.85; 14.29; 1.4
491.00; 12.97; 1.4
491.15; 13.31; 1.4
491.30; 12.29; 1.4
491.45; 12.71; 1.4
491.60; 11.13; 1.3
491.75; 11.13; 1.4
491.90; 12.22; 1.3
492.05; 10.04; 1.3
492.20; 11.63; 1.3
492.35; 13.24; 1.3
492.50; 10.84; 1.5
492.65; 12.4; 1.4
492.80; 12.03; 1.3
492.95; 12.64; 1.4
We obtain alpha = -0.37 nm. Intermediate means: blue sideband 11.9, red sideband 10.6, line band 12.9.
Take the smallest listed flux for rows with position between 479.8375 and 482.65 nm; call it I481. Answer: 9.873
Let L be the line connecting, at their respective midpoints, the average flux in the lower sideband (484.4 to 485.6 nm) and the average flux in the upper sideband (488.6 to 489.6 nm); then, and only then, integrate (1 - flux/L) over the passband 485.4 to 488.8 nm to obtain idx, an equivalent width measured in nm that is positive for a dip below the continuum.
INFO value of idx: 0.35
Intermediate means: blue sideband 13.1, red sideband 13.2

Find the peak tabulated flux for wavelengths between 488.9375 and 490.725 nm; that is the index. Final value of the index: 15.75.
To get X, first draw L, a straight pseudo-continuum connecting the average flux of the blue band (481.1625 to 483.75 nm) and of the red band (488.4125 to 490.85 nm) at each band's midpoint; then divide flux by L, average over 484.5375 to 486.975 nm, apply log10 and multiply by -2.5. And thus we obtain 0.028 mag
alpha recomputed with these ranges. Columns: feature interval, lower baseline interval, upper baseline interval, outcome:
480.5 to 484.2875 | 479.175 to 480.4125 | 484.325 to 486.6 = 0.14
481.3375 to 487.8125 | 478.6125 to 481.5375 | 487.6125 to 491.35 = 0.34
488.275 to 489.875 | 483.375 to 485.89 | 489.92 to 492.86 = -0.05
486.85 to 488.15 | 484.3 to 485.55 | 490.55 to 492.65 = 0.17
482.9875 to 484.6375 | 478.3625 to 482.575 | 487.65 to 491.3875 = 0.06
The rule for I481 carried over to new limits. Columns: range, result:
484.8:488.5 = 8.705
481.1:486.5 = 9.112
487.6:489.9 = 10.66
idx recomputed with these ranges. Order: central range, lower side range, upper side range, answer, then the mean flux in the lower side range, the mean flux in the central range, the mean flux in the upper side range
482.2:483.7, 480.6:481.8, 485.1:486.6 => 0.03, 12.1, 11.8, 12.1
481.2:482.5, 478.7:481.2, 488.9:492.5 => -0.02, 12.4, 12.7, 12.8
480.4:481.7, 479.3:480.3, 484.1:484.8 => 0.07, 12.6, 12.3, 13.7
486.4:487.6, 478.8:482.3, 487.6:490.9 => 0.20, 12.5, 10.7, 13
